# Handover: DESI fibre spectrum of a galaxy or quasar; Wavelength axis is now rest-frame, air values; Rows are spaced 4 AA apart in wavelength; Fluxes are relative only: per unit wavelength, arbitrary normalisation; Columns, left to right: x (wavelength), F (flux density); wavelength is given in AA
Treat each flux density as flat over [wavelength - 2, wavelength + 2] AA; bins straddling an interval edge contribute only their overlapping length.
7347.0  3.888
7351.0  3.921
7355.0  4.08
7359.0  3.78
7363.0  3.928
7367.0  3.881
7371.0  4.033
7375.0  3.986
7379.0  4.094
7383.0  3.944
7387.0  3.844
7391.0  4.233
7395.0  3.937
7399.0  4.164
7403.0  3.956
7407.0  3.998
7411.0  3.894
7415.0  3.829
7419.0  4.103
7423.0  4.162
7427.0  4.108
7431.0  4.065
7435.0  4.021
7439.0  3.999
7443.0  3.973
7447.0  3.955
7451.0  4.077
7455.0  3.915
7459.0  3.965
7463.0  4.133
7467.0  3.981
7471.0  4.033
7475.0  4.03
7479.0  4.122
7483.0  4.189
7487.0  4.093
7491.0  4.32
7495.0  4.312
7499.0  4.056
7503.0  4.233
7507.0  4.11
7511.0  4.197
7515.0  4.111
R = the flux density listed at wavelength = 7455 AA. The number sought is 3.915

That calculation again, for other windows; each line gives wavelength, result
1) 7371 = 4.033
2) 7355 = 4.08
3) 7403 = 3.956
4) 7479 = 4.122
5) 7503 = 4.233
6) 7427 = 4.108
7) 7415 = 3.829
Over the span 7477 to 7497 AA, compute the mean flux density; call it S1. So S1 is 4.21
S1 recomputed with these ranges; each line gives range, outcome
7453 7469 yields 4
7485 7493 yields 4.21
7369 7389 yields 3.98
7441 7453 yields 4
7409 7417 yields 3.86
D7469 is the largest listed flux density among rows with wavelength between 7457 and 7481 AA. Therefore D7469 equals 4.133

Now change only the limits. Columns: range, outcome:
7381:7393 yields 4.233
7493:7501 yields 4.312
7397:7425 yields 4.164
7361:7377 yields 4.033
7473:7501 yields 4.32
